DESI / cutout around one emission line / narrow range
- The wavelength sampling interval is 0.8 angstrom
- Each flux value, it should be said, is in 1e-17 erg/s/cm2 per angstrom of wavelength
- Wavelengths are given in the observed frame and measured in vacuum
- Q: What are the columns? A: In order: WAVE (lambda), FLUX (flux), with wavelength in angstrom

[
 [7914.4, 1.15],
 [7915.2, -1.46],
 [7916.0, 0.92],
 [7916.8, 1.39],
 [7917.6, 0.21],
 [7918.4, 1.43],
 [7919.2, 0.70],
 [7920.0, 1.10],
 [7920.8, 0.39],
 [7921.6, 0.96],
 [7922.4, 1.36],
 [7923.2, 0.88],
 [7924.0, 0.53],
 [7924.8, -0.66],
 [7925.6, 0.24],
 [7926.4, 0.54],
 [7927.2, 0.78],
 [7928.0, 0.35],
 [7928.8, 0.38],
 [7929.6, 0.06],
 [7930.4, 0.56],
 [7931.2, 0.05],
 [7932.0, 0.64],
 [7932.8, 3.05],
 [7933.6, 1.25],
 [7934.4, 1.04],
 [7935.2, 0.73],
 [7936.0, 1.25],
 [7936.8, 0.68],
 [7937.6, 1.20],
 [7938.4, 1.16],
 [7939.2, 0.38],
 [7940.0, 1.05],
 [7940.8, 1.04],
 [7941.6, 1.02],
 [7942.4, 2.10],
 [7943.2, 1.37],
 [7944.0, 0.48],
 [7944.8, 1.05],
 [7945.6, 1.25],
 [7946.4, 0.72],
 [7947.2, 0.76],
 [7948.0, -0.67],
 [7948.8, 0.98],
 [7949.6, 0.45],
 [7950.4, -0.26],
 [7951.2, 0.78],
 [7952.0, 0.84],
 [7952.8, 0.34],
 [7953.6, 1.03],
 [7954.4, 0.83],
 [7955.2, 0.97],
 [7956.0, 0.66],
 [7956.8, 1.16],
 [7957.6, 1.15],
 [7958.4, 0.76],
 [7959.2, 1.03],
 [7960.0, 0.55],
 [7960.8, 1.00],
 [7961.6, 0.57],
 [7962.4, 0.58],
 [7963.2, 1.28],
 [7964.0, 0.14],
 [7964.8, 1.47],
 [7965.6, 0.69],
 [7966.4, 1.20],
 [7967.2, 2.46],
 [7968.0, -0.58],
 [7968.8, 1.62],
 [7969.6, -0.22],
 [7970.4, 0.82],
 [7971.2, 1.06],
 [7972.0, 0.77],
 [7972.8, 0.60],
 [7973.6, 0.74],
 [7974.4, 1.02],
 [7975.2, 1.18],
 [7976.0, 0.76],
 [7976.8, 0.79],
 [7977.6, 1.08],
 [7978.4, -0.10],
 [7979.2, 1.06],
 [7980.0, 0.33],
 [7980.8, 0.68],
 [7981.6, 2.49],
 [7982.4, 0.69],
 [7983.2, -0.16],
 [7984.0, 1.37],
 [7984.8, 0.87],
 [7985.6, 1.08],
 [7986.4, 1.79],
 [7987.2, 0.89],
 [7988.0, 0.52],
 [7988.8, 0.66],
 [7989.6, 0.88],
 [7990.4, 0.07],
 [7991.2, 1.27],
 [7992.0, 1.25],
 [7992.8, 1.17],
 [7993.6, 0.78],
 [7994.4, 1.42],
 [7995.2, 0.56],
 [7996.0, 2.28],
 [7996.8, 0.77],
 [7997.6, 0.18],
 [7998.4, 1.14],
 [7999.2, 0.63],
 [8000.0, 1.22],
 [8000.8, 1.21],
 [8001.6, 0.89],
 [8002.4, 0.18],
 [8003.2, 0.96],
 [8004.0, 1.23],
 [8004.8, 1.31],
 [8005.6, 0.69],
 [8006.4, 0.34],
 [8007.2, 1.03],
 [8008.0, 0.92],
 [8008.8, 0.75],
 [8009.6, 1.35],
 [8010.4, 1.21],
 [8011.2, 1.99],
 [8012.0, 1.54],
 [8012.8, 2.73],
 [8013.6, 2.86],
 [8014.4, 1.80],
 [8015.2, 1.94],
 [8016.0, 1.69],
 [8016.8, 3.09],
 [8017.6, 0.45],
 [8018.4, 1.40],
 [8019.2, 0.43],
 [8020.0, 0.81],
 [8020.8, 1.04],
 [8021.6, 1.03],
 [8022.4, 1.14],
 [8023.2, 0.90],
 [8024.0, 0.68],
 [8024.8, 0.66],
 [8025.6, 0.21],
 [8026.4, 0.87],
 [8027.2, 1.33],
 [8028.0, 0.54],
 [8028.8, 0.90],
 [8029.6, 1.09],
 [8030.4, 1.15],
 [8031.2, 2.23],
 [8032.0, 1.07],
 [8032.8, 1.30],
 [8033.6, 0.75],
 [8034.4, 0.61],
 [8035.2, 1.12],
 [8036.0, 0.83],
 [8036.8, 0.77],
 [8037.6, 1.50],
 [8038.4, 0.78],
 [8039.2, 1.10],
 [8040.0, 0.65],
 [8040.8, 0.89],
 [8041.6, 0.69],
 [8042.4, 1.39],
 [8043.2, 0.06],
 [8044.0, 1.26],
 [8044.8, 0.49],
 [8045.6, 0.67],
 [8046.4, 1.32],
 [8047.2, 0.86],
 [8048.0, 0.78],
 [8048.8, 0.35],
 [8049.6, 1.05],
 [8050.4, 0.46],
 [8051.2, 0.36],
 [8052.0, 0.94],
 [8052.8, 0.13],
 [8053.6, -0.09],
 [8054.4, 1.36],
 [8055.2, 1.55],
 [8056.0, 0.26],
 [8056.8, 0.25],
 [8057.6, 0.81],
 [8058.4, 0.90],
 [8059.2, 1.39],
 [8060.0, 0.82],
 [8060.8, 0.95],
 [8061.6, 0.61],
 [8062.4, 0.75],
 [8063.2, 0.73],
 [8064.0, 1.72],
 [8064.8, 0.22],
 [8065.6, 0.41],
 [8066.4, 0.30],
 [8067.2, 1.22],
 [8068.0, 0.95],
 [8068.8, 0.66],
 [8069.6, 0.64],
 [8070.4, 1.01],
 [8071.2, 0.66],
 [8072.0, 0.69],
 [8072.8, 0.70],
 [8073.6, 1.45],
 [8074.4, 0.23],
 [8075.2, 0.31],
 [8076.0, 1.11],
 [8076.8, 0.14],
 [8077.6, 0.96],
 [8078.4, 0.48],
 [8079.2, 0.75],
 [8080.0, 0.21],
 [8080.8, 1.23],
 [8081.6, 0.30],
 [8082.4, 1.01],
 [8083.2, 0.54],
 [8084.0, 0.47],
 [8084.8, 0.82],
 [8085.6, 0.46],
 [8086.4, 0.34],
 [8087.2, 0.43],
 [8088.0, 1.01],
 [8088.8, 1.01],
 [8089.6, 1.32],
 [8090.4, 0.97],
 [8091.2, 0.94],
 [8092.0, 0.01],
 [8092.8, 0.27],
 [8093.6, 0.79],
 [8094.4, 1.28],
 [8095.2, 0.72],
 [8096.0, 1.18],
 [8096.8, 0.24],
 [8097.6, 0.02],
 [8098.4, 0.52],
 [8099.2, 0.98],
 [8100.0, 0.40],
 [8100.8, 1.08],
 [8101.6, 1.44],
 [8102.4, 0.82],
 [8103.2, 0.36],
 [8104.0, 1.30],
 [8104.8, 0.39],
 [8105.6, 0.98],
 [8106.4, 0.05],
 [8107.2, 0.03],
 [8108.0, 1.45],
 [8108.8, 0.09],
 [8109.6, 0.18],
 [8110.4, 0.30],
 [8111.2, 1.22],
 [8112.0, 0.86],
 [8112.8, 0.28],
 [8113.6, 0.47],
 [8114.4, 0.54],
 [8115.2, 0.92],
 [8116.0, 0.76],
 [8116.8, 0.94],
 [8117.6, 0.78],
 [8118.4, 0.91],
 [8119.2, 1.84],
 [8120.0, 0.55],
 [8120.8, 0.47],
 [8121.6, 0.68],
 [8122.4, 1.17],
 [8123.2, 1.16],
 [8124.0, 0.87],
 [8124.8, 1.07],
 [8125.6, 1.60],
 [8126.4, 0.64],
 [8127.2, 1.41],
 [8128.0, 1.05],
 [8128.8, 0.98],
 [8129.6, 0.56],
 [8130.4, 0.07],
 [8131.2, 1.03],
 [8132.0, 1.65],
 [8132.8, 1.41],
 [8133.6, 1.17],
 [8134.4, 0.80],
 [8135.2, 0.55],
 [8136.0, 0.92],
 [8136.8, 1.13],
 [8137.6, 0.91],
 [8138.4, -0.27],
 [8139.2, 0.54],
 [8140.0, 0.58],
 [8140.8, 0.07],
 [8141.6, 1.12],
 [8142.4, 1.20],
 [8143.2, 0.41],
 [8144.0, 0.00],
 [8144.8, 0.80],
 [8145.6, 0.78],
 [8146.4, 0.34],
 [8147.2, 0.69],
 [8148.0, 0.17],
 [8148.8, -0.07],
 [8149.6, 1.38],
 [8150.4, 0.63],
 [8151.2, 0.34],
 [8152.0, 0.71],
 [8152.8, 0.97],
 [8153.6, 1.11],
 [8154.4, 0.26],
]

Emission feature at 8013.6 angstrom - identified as [S II] 6716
